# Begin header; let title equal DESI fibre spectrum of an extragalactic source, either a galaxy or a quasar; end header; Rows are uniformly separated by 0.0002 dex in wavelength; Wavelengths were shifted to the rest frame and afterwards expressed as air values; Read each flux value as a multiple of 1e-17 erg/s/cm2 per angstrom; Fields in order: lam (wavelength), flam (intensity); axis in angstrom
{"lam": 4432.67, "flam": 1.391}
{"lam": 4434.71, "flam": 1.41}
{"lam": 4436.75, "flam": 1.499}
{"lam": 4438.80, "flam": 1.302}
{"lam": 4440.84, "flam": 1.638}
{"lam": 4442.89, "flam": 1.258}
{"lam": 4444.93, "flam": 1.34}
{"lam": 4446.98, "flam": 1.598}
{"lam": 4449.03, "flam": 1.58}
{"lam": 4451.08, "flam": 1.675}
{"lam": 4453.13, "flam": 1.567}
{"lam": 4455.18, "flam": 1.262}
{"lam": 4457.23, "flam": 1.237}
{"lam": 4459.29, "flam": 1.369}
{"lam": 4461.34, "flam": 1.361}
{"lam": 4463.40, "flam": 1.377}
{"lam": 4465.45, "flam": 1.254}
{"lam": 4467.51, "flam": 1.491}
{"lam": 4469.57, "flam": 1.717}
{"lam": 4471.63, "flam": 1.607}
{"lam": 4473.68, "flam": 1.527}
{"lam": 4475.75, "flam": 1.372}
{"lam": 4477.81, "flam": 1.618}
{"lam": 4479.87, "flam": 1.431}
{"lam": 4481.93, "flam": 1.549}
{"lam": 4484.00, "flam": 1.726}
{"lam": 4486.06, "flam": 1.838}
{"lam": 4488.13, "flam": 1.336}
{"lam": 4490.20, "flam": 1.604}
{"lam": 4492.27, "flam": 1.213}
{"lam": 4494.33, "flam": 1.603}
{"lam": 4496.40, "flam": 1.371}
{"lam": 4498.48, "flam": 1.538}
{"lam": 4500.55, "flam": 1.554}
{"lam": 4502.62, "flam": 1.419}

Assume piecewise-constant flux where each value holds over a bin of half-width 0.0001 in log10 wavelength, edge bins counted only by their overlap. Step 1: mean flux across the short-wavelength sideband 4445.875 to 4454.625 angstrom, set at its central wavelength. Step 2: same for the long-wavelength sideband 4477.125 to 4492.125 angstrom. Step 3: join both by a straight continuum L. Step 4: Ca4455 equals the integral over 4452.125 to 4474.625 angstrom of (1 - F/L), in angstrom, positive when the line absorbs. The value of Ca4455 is 2.0 angstrom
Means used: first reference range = 1.58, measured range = 1.43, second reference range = 1.56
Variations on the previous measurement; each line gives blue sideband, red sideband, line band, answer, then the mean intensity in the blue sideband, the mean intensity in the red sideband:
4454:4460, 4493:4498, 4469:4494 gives -2.4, 1.29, 1.48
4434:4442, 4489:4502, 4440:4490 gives -0.7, 1.46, 1.48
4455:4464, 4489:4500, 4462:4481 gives -1.6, 1.32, 1.47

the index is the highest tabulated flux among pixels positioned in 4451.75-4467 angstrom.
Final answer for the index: 1.567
